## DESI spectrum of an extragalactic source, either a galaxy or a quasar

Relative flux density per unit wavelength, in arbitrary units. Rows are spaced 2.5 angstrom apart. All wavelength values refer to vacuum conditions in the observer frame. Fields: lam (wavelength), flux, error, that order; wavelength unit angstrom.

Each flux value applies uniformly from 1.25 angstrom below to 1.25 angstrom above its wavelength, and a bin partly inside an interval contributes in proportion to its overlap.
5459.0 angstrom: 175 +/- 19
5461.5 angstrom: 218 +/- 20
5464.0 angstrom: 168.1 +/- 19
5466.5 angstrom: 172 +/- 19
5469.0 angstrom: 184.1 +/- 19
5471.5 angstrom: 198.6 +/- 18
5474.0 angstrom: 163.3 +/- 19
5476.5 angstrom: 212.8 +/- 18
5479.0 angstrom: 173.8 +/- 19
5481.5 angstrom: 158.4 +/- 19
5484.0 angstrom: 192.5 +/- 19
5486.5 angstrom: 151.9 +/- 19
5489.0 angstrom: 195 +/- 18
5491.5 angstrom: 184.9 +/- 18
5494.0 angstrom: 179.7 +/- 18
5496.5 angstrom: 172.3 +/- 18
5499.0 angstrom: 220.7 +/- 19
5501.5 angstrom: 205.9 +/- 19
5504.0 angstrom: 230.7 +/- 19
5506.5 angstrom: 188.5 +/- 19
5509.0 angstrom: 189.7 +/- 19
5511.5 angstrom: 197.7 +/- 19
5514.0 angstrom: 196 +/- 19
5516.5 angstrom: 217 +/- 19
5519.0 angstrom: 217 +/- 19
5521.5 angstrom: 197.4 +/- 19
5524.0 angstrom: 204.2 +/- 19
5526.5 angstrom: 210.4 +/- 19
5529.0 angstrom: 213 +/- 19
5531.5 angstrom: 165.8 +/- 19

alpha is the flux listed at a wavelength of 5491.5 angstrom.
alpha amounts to 184.9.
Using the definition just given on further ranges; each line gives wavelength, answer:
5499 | 220.7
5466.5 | 172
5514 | 196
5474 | 163.3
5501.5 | 205.9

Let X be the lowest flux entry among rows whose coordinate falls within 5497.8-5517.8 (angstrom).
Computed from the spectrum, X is 188.5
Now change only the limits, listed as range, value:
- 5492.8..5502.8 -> 172.3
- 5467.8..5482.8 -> 158.4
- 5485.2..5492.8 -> 151.9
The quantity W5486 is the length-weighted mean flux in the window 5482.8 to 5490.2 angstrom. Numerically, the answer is 180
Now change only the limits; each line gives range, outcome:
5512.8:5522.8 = 207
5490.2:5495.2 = 182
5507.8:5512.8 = 194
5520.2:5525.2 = 201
